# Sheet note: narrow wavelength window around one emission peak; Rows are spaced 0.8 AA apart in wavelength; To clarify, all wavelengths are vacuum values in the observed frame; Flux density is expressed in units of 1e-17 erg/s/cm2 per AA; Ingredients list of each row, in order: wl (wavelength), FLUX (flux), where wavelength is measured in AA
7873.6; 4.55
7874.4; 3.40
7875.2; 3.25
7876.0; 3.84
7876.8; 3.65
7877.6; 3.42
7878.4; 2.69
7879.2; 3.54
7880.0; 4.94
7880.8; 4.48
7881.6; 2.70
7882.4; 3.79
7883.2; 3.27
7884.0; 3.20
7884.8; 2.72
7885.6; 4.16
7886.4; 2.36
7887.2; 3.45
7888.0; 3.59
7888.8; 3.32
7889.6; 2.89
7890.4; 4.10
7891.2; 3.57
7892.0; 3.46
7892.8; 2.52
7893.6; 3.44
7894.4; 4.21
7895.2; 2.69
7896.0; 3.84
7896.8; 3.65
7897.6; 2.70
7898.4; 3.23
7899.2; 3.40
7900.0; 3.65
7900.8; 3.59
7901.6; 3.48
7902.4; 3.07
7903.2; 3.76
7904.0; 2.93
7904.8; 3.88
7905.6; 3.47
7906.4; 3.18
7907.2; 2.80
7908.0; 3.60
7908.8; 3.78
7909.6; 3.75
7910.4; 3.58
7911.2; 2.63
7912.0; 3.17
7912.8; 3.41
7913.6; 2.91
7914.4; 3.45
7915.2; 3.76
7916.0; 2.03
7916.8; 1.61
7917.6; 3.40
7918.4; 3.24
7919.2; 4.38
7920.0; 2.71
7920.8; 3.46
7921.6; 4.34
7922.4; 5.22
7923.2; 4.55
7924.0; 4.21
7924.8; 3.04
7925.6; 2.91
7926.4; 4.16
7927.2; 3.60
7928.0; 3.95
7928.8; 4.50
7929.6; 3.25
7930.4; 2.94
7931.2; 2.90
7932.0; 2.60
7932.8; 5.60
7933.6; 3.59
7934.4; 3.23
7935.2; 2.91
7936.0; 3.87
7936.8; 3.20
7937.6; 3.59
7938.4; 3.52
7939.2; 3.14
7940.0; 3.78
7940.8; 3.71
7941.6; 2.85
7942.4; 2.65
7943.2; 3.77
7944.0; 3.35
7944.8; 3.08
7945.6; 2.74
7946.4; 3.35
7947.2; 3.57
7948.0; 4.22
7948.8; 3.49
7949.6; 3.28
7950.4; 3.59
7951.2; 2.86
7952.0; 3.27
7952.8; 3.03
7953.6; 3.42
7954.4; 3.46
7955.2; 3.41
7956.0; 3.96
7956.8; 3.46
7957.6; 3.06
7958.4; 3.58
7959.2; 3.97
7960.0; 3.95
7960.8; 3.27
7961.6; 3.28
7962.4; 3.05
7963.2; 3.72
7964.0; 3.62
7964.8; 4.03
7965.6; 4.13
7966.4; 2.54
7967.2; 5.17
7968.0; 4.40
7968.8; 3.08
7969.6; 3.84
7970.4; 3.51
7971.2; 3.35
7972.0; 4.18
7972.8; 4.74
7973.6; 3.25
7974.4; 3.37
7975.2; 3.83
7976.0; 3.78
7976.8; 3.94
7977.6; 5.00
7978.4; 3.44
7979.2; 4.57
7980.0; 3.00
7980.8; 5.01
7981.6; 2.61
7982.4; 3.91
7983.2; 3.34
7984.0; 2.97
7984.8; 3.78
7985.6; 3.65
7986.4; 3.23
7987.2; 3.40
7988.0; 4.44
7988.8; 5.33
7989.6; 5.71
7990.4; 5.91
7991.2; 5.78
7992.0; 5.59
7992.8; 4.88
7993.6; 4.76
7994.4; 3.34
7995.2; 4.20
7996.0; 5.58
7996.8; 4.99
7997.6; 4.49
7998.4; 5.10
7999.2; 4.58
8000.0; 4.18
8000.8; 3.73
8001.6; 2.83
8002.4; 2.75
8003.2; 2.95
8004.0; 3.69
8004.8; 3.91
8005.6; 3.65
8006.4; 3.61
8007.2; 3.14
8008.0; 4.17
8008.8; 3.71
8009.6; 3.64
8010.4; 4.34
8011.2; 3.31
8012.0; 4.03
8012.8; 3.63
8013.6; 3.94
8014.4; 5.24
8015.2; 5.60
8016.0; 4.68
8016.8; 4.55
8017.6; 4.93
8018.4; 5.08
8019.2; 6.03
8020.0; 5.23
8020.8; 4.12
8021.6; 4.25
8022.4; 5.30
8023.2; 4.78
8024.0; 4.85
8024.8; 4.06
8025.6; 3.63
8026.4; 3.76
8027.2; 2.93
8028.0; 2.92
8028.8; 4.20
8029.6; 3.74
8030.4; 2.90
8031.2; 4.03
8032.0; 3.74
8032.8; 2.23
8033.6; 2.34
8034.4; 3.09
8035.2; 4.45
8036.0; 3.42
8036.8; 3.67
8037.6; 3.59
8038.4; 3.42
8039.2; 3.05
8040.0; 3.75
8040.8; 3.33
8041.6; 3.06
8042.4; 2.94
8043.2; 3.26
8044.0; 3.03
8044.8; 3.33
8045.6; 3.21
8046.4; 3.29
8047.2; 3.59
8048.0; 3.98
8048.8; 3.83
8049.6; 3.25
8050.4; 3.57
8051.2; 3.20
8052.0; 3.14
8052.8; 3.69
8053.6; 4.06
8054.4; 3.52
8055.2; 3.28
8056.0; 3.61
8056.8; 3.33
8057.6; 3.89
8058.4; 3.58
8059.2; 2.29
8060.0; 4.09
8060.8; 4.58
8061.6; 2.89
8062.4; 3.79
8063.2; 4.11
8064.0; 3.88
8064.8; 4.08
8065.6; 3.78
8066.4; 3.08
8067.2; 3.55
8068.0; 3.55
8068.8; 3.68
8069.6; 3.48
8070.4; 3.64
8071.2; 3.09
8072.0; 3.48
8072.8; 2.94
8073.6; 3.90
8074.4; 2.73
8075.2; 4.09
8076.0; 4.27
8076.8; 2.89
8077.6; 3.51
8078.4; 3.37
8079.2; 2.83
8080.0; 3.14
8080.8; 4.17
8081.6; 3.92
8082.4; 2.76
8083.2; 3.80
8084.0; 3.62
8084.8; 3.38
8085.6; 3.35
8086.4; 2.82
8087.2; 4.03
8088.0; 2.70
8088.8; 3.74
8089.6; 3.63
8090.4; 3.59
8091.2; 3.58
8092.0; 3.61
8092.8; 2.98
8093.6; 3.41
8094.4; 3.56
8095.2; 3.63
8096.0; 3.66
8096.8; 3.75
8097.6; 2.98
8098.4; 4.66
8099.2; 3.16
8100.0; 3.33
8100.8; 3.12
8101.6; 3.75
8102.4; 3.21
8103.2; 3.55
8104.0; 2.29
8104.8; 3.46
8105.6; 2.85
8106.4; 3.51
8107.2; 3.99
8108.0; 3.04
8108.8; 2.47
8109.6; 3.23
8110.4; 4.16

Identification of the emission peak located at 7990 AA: Halpha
